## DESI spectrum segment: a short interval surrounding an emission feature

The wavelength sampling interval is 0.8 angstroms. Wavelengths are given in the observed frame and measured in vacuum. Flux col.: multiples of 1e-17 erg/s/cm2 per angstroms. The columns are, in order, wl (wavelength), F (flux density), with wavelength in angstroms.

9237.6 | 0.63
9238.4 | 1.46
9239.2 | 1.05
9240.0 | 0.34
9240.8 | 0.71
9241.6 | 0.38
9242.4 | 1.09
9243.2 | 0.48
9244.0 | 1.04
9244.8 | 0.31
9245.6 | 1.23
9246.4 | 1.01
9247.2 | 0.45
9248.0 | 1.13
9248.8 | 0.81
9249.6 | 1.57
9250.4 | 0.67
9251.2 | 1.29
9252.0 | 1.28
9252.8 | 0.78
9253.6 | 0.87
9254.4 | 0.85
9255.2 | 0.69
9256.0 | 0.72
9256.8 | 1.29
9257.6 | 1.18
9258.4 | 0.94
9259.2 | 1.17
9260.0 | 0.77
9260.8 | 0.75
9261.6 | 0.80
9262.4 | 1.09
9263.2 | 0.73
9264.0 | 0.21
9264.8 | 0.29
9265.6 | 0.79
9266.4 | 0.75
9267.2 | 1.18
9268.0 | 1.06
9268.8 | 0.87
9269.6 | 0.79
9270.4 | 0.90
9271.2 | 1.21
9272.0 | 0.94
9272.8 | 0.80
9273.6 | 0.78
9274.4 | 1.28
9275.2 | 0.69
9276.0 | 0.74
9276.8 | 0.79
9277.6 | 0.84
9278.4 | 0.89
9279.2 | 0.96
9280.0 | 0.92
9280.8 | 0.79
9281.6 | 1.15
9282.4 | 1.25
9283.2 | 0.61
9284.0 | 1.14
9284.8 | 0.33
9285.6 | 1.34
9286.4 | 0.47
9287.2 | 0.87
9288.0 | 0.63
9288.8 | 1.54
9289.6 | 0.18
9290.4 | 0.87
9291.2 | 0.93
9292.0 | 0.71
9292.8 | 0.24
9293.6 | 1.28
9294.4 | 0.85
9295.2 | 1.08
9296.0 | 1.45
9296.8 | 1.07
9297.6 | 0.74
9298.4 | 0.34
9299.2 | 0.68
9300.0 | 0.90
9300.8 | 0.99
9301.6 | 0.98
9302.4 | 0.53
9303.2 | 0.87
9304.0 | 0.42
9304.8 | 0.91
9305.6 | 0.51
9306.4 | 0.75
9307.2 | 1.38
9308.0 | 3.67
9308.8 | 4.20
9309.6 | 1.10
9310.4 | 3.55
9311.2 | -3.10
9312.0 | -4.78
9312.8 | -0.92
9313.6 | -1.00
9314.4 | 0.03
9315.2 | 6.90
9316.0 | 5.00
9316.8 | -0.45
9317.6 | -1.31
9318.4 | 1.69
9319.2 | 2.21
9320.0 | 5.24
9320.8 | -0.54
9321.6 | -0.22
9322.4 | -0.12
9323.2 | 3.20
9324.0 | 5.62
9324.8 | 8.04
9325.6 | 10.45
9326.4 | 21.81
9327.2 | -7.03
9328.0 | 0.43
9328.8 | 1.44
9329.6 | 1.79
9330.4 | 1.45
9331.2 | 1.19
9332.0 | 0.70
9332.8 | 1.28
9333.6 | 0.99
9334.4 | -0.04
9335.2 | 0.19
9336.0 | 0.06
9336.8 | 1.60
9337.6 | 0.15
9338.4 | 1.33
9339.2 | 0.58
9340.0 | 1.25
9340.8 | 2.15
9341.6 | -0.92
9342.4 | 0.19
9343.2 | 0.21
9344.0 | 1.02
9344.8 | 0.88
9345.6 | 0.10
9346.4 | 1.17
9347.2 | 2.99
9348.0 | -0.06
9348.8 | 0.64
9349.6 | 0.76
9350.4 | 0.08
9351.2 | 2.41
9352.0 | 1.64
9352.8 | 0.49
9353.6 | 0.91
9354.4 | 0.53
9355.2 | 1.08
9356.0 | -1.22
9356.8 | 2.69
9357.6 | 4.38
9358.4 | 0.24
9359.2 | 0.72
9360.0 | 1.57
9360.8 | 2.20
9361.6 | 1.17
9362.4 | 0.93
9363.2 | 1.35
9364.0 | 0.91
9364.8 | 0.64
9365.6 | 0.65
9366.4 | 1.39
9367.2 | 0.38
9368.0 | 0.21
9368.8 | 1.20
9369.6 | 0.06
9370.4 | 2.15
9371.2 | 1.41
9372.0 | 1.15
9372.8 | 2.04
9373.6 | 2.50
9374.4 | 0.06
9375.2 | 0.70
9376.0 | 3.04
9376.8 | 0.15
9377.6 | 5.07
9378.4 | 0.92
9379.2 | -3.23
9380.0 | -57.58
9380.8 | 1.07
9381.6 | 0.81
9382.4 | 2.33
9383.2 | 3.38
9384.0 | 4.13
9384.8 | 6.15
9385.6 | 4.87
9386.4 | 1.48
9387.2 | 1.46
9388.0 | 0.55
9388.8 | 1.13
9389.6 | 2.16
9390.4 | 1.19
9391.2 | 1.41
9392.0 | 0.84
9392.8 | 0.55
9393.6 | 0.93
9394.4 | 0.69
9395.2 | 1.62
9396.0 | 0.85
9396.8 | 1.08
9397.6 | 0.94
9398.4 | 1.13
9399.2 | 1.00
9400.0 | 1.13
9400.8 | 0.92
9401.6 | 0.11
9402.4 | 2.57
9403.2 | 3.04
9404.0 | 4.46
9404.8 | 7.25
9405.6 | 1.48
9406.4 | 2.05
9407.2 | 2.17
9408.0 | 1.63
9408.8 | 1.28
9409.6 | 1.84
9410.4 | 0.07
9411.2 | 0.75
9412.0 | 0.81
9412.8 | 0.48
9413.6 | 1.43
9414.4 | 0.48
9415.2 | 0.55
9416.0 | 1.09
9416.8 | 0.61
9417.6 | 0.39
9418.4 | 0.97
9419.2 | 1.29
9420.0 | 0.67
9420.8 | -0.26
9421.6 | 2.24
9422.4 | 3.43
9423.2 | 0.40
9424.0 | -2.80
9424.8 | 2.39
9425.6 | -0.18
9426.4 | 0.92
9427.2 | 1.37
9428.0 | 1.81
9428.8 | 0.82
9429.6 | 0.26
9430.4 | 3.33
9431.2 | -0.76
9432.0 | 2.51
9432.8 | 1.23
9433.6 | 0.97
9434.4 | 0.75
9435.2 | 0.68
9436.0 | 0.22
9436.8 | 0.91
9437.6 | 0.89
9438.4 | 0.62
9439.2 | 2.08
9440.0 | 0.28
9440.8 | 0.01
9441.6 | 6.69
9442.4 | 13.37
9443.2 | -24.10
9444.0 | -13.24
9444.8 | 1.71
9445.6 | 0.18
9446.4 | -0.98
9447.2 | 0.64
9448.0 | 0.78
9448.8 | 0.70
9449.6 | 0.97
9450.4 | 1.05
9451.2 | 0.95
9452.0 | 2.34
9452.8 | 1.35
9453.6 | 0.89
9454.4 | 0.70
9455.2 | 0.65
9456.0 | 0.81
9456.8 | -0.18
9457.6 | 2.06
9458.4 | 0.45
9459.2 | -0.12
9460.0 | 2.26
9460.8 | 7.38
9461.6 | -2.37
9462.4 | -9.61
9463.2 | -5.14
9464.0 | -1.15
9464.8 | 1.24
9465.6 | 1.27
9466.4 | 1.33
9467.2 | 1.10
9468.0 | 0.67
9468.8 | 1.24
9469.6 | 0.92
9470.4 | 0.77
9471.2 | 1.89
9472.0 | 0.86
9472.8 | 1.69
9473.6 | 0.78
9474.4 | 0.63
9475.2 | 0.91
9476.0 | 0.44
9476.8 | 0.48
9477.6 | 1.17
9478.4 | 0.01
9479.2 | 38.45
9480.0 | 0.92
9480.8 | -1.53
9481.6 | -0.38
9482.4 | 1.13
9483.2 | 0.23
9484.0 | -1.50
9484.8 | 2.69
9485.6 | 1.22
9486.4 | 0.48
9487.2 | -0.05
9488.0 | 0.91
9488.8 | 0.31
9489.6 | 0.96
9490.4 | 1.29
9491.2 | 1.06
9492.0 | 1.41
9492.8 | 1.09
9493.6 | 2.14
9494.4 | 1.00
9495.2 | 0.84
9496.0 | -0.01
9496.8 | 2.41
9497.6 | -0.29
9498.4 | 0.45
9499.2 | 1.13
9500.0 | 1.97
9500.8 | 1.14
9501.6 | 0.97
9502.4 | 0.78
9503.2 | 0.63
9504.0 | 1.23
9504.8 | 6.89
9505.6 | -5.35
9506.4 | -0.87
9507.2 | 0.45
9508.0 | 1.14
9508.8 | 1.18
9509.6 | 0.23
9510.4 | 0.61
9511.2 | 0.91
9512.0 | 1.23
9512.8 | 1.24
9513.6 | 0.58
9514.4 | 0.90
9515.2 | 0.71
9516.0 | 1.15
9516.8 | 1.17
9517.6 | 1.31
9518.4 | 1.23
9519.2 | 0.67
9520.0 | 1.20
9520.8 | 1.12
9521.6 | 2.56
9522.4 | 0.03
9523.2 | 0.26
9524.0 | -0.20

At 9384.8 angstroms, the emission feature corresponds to [S II]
